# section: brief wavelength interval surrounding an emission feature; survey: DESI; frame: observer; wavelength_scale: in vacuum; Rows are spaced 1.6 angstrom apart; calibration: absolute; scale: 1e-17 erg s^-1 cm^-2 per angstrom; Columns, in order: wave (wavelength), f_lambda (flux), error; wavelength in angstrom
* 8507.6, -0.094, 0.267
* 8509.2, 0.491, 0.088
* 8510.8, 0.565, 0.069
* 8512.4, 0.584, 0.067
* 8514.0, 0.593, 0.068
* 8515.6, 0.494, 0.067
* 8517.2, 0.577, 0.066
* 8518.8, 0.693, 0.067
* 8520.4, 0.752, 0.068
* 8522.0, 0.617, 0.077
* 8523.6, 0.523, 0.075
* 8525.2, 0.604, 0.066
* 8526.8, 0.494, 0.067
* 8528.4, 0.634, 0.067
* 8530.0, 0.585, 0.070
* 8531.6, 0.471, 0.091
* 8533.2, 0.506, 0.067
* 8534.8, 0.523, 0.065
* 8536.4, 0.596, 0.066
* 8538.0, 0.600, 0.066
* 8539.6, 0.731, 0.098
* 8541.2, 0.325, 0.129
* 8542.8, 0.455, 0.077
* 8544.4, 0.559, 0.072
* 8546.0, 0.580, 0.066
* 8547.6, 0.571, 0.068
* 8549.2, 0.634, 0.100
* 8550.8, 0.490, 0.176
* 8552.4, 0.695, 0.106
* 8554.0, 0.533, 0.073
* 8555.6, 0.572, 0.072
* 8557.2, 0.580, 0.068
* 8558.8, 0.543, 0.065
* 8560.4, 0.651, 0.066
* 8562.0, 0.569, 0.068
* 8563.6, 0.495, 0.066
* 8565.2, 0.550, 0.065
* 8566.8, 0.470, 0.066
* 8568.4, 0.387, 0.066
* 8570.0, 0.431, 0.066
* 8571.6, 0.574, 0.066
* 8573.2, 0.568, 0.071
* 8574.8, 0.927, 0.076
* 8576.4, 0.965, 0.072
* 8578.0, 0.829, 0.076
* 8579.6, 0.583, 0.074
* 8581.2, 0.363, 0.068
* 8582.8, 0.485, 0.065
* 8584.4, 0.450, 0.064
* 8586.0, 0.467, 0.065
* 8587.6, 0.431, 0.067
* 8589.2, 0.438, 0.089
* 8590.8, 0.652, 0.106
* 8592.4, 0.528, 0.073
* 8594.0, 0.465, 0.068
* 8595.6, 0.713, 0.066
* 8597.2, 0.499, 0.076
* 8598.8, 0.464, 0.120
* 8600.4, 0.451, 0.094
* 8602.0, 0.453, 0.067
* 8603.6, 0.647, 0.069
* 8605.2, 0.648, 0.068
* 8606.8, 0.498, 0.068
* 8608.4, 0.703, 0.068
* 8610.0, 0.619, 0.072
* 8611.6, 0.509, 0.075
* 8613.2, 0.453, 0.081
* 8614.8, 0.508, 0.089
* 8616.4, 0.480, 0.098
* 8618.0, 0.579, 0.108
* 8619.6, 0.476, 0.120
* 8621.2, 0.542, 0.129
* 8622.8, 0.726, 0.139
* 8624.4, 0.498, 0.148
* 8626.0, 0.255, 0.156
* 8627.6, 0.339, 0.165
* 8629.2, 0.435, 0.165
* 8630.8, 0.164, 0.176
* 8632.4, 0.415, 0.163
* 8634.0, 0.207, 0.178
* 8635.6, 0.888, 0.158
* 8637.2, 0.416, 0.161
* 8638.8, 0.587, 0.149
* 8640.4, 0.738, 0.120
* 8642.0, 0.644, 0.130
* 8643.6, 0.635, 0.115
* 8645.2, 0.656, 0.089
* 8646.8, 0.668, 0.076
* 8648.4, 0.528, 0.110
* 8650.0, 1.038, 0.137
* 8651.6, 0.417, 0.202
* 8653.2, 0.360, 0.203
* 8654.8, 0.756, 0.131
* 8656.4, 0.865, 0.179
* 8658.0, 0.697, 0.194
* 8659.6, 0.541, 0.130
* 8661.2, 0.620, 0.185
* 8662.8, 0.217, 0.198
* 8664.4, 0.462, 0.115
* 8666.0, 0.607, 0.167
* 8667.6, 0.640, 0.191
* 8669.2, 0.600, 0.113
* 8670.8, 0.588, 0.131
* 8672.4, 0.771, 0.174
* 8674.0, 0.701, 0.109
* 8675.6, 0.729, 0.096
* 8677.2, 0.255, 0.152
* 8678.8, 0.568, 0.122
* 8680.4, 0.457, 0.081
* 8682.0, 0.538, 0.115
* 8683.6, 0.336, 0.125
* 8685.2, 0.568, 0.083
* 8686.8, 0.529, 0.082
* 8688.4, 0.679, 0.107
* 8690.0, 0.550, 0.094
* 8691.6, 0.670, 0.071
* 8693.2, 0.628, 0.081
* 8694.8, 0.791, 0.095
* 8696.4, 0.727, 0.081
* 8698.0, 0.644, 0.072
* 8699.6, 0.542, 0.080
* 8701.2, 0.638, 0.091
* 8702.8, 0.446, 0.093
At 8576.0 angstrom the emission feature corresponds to Hbeta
